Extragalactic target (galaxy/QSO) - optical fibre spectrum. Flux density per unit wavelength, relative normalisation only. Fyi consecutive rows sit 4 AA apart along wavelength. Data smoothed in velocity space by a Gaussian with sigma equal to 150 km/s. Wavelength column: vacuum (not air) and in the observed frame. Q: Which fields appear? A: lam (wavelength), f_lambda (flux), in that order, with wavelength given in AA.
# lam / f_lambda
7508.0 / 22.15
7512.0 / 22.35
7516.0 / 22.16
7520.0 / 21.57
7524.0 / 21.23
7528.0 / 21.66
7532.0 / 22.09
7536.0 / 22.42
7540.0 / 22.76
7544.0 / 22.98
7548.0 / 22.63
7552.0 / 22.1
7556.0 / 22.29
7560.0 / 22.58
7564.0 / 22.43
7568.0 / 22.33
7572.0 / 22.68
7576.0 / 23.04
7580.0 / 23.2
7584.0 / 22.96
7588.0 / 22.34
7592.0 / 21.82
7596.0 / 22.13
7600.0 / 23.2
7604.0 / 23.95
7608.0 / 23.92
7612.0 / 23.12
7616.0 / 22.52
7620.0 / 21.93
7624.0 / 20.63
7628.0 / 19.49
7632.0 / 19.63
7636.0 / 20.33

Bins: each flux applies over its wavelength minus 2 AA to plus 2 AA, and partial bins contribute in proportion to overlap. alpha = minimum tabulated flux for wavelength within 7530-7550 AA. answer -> 22.09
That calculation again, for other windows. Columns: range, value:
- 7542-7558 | 22.1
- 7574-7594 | 21.82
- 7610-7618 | 22.52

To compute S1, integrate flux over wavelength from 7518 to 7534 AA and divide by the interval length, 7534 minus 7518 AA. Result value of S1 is 21.6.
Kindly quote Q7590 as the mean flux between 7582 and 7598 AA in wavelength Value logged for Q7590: 22.3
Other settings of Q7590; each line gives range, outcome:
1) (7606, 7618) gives 23.2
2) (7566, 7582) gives 22.8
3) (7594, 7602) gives 22.7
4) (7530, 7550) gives 22.6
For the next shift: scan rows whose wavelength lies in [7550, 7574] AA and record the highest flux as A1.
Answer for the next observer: 22.68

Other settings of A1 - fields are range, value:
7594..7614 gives 23.95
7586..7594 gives 22.34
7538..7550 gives 22.98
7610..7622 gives 23.12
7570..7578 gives 23.04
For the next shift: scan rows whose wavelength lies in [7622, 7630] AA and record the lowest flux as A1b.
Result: 19.49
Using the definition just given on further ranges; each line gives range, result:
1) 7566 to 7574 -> 22.33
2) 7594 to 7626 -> 20.63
